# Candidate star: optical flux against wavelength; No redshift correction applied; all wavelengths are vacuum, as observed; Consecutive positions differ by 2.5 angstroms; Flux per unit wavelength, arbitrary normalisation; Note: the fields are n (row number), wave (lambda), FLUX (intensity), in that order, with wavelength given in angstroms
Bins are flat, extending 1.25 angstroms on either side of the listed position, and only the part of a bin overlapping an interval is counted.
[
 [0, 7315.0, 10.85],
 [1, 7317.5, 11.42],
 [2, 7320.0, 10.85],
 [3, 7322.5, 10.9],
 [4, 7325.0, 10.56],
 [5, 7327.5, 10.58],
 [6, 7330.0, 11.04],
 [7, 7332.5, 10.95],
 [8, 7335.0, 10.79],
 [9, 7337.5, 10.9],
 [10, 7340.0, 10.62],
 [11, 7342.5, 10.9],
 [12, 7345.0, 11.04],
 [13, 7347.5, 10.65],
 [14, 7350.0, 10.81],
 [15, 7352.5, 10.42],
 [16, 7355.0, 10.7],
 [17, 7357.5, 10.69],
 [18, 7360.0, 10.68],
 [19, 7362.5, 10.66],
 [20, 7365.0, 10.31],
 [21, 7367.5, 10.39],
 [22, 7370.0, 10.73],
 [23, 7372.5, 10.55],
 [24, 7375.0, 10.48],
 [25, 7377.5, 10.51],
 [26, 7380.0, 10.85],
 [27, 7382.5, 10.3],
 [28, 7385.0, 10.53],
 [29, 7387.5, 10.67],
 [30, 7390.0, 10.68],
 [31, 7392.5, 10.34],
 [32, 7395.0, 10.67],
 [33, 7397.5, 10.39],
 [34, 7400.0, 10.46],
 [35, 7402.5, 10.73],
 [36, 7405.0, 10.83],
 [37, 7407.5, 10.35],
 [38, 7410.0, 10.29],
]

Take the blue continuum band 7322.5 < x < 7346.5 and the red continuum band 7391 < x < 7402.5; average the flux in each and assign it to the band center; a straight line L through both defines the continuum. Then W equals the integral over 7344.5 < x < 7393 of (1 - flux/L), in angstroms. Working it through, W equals 0.2 angstroms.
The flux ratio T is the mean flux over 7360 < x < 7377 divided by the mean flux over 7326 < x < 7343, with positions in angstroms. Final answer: 1.0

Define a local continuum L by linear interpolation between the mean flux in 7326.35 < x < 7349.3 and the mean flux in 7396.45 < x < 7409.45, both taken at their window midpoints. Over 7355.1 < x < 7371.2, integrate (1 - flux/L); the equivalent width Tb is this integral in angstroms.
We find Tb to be 0.2 angstroms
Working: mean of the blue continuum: 10.8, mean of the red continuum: 10.5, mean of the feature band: 10.6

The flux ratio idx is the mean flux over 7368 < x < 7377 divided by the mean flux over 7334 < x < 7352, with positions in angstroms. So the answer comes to 0.98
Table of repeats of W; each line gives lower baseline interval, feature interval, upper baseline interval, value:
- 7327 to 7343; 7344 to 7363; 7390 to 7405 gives 0.1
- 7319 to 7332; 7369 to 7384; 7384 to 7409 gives 0.1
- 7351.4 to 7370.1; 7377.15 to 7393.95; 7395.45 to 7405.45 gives 0.0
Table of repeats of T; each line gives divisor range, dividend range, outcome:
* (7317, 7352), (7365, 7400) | 0.97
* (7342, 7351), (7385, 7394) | 0.97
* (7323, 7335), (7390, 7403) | 0.98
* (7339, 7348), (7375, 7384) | 0.97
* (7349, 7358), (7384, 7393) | 0.99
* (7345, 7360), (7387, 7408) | 0.99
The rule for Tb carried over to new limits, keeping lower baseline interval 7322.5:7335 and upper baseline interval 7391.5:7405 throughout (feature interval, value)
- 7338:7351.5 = -0.08 angstroms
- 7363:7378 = 0.20 angstroms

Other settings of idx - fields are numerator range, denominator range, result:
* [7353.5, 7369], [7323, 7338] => 0.98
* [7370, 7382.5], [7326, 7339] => 0.98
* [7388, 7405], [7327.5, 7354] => 0.98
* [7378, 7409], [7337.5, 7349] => 0.98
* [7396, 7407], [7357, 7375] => 1.00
